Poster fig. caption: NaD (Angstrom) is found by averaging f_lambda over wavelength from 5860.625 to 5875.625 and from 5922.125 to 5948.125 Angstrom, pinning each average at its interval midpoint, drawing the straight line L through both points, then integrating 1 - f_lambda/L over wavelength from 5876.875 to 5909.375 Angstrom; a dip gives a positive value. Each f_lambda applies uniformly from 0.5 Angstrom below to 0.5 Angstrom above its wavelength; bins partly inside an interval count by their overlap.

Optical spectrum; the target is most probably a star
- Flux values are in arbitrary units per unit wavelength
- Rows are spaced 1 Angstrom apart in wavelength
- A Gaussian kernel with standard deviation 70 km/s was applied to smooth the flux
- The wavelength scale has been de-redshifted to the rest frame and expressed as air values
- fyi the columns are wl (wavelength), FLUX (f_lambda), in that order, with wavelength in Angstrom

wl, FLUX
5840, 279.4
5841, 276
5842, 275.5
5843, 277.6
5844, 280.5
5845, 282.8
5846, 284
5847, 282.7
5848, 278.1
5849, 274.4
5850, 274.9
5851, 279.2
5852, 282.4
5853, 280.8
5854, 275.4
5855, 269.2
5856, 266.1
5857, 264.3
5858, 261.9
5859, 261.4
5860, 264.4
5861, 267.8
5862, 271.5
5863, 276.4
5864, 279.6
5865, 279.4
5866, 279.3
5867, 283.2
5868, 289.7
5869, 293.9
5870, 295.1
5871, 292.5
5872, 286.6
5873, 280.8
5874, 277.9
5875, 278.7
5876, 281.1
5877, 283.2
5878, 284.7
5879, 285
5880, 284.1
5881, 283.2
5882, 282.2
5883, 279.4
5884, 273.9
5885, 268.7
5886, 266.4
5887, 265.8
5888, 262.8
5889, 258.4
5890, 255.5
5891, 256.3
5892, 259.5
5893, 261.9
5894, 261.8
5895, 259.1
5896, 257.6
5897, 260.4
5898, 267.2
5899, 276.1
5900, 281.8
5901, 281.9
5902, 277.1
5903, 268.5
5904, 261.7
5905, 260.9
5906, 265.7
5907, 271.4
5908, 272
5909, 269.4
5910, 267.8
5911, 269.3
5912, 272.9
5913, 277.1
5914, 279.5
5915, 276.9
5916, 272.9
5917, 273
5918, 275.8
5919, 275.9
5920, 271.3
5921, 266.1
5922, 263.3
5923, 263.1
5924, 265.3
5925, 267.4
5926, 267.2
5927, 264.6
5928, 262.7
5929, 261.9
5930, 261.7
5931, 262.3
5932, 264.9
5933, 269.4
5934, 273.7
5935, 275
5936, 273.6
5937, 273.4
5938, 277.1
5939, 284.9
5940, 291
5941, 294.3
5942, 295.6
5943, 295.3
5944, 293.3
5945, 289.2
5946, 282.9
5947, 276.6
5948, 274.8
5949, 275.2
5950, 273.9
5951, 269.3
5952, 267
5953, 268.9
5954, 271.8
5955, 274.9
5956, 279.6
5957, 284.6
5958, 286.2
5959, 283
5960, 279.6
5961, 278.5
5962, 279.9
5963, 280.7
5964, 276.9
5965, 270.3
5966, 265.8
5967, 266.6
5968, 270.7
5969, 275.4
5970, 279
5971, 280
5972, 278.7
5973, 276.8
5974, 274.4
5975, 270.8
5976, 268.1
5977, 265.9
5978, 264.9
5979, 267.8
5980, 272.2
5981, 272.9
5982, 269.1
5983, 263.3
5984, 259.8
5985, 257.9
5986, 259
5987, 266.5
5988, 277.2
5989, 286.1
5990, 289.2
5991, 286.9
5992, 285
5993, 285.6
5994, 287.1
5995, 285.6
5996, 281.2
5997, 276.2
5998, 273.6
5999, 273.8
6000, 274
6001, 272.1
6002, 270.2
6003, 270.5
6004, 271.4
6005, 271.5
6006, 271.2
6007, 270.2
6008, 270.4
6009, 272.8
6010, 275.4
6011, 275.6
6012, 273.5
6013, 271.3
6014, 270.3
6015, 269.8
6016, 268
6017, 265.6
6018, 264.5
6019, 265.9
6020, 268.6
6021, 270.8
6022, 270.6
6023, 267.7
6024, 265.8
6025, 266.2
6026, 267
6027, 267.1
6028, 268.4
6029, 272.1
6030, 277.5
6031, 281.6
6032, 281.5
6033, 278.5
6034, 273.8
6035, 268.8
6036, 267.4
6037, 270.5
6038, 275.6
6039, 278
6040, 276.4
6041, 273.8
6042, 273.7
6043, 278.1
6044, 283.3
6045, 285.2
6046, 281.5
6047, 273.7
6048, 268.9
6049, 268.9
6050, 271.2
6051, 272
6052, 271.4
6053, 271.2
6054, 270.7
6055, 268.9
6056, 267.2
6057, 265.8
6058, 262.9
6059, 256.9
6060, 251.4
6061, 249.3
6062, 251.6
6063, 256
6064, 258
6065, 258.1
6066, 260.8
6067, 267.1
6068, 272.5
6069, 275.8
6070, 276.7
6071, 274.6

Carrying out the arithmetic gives 1.2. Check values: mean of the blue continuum 282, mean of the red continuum 275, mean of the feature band 270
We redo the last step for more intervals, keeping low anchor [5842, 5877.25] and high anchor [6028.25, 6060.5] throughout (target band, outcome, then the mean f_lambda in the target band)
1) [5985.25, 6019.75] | -0.1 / 274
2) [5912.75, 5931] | 0.5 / 269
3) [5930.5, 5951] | -0.3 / 280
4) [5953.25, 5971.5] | -0.1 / 277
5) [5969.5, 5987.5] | 0.3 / 269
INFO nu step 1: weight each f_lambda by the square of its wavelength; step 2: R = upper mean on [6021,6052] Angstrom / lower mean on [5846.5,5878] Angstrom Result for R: 1.04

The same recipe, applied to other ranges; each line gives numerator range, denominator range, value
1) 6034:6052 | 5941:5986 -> 1.02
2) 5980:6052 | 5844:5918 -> 1.04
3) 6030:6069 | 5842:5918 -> 1.04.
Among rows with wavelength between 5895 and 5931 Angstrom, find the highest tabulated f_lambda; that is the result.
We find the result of 281.9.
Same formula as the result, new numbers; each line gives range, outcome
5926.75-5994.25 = 295.6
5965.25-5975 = 280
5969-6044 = 289.2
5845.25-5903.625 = 295.1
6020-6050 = 285.2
